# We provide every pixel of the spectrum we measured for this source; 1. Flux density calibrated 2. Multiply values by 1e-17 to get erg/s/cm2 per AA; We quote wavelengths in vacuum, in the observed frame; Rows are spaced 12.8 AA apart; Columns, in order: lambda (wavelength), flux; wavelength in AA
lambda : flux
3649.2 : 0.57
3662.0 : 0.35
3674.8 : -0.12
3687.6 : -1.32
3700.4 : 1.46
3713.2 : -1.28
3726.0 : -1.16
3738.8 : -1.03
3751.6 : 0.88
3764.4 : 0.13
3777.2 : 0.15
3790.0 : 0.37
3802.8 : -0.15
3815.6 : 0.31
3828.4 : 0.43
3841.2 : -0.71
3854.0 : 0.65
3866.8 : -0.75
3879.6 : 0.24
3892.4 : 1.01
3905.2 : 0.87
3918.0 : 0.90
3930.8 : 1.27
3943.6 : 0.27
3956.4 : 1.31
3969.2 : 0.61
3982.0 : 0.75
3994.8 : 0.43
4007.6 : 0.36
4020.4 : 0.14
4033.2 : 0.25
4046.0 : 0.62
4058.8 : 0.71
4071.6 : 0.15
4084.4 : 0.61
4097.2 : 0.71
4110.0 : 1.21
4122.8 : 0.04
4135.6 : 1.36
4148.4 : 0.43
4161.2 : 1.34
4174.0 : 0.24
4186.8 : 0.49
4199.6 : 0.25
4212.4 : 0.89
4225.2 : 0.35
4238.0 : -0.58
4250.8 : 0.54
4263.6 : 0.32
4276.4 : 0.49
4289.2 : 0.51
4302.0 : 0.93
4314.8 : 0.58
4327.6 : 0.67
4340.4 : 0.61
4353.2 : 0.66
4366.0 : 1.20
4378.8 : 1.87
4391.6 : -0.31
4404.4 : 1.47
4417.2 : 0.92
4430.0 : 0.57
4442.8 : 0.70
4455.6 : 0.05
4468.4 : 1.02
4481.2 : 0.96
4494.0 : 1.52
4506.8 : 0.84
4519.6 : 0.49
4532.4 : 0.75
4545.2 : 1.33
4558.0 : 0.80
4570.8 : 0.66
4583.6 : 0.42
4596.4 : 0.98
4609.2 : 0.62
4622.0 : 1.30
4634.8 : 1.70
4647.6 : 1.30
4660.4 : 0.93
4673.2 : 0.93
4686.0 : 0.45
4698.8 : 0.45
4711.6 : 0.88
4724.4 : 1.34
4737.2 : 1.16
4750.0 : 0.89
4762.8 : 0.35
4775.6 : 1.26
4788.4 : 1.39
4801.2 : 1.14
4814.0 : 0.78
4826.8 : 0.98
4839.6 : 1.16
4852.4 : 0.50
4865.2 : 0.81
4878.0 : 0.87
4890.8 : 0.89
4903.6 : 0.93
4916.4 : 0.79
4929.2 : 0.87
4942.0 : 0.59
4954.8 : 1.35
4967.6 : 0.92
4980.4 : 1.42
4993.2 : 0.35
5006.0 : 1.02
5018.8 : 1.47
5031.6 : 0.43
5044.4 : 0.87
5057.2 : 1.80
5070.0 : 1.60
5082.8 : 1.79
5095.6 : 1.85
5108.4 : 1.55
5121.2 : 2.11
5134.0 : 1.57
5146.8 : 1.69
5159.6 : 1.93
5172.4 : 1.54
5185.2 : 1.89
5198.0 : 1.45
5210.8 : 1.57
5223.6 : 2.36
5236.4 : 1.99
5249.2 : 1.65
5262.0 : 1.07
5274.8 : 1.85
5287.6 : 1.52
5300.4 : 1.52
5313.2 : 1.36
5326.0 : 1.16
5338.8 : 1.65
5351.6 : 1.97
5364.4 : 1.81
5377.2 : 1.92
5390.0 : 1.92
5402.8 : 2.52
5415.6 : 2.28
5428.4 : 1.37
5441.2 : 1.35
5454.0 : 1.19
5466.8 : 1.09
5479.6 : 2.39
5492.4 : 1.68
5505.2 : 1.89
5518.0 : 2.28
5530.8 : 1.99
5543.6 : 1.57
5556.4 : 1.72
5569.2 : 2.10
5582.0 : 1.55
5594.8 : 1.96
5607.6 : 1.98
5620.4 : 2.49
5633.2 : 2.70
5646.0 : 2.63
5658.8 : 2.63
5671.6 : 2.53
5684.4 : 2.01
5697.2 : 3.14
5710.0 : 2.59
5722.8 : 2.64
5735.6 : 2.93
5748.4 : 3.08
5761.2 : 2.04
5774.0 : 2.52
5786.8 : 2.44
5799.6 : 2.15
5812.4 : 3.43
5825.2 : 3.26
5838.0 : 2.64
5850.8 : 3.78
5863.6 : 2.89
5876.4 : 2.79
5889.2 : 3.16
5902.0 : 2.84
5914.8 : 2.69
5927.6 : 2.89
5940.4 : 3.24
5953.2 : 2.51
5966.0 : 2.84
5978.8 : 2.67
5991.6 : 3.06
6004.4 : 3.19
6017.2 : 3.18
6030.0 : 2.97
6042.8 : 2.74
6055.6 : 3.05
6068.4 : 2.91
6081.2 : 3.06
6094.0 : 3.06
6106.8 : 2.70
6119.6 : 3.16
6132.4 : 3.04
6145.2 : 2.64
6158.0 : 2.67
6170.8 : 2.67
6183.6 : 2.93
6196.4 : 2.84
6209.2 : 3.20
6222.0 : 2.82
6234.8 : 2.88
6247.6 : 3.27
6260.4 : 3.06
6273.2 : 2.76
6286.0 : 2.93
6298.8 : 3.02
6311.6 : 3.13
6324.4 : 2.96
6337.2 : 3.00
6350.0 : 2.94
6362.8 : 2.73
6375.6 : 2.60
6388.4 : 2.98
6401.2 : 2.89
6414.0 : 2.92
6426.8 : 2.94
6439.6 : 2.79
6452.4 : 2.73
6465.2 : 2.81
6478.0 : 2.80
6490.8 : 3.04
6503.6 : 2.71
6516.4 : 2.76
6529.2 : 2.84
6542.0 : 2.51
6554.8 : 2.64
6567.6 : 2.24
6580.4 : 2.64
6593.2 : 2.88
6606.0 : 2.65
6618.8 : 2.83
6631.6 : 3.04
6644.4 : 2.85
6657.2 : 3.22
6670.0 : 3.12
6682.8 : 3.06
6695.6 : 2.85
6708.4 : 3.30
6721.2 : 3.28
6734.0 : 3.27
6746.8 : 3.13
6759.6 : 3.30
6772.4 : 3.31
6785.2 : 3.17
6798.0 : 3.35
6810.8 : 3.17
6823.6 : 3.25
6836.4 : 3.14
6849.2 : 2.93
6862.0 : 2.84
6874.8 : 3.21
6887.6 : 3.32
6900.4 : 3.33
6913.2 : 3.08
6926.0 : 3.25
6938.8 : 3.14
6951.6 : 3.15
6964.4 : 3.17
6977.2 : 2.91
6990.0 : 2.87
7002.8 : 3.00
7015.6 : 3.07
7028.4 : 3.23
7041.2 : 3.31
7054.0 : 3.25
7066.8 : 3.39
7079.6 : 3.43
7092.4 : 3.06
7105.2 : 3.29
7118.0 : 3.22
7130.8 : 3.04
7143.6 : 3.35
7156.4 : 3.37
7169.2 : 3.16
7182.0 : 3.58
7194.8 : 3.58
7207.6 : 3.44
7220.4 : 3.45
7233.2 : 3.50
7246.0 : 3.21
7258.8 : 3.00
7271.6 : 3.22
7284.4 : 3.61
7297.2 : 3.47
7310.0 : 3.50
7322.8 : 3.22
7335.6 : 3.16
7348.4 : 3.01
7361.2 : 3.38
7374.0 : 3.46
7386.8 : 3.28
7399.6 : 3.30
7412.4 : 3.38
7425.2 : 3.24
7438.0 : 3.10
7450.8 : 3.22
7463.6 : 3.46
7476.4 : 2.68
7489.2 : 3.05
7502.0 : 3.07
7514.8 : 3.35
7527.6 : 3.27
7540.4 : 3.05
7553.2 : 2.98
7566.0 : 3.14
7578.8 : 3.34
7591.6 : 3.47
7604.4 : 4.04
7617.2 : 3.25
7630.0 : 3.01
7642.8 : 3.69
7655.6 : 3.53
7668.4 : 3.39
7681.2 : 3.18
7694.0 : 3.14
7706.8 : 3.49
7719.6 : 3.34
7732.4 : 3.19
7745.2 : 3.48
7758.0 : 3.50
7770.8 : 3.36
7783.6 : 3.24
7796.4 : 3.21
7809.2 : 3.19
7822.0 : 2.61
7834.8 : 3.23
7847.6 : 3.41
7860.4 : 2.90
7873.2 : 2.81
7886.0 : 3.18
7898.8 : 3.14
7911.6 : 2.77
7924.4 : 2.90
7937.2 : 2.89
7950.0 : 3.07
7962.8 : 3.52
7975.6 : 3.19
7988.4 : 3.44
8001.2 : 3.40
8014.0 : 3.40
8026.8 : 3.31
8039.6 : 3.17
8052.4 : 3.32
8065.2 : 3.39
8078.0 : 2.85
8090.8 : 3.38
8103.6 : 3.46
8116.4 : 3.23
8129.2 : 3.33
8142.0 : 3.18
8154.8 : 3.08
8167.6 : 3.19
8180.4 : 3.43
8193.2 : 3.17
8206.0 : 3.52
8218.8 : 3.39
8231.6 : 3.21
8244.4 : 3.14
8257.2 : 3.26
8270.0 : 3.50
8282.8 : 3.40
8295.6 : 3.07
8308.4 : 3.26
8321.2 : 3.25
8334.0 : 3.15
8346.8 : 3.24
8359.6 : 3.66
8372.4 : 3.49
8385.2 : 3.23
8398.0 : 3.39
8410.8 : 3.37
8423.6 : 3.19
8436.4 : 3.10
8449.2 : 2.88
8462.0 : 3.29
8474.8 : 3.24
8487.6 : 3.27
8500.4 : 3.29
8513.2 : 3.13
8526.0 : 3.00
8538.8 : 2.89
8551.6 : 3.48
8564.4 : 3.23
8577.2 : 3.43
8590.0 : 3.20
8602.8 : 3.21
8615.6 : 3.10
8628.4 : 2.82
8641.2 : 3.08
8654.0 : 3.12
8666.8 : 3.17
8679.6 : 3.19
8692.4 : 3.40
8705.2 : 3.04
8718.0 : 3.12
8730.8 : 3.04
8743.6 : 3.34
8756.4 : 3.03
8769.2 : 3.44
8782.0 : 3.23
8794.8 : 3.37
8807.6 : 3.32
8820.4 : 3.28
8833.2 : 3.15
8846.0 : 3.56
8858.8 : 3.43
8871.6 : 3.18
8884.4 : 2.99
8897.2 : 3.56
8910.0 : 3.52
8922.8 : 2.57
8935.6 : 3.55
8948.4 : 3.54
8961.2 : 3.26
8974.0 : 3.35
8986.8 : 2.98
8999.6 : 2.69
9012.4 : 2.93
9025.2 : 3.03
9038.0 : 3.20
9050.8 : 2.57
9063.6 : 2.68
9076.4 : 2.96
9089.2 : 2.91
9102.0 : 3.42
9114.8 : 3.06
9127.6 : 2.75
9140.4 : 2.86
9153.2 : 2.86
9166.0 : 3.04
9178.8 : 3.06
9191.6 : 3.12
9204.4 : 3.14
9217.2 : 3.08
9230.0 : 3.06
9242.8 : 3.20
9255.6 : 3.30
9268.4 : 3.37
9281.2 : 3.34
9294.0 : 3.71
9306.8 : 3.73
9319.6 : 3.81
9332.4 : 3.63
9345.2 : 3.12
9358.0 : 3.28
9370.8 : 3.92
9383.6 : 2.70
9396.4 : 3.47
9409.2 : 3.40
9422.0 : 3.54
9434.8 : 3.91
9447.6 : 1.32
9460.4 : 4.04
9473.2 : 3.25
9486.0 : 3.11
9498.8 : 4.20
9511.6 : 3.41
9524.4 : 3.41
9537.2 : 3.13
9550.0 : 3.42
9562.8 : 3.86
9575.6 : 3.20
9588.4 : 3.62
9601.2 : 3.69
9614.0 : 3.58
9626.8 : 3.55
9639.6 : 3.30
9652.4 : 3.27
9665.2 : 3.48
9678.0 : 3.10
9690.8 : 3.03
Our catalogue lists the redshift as 0.27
